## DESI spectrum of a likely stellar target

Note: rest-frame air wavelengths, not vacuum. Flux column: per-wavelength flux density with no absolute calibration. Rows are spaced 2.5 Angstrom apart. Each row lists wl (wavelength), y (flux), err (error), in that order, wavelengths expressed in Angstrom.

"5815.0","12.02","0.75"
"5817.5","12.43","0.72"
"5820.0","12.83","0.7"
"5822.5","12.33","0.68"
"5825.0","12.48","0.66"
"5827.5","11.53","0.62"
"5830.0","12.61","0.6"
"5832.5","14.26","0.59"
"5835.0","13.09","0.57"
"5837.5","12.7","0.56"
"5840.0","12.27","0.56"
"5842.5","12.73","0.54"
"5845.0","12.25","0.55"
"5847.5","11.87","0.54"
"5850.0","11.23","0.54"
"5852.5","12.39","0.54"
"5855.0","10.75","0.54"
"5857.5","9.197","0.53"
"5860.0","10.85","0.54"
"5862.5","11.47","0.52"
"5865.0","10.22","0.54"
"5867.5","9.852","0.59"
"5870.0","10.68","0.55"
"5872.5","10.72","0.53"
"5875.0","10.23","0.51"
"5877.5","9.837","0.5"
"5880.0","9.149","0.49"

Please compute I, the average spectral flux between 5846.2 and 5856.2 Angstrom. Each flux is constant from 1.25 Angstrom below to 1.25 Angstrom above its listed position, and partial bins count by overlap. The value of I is 11.6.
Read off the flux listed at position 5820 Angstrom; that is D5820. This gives 12.83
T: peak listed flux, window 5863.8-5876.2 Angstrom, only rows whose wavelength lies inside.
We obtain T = 10.72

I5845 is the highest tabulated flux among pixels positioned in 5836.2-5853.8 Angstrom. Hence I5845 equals 12.73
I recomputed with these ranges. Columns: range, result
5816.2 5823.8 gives 12.5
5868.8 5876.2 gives 10.5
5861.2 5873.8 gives 10.6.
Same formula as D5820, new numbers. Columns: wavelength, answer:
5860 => 10.85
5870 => 10.68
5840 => 12.27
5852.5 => 12.39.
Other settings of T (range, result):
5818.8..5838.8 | 14.26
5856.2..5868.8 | 11.47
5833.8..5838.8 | 13.09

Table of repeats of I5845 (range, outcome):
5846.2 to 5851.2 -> 11.87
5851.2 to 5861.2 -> 12.39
